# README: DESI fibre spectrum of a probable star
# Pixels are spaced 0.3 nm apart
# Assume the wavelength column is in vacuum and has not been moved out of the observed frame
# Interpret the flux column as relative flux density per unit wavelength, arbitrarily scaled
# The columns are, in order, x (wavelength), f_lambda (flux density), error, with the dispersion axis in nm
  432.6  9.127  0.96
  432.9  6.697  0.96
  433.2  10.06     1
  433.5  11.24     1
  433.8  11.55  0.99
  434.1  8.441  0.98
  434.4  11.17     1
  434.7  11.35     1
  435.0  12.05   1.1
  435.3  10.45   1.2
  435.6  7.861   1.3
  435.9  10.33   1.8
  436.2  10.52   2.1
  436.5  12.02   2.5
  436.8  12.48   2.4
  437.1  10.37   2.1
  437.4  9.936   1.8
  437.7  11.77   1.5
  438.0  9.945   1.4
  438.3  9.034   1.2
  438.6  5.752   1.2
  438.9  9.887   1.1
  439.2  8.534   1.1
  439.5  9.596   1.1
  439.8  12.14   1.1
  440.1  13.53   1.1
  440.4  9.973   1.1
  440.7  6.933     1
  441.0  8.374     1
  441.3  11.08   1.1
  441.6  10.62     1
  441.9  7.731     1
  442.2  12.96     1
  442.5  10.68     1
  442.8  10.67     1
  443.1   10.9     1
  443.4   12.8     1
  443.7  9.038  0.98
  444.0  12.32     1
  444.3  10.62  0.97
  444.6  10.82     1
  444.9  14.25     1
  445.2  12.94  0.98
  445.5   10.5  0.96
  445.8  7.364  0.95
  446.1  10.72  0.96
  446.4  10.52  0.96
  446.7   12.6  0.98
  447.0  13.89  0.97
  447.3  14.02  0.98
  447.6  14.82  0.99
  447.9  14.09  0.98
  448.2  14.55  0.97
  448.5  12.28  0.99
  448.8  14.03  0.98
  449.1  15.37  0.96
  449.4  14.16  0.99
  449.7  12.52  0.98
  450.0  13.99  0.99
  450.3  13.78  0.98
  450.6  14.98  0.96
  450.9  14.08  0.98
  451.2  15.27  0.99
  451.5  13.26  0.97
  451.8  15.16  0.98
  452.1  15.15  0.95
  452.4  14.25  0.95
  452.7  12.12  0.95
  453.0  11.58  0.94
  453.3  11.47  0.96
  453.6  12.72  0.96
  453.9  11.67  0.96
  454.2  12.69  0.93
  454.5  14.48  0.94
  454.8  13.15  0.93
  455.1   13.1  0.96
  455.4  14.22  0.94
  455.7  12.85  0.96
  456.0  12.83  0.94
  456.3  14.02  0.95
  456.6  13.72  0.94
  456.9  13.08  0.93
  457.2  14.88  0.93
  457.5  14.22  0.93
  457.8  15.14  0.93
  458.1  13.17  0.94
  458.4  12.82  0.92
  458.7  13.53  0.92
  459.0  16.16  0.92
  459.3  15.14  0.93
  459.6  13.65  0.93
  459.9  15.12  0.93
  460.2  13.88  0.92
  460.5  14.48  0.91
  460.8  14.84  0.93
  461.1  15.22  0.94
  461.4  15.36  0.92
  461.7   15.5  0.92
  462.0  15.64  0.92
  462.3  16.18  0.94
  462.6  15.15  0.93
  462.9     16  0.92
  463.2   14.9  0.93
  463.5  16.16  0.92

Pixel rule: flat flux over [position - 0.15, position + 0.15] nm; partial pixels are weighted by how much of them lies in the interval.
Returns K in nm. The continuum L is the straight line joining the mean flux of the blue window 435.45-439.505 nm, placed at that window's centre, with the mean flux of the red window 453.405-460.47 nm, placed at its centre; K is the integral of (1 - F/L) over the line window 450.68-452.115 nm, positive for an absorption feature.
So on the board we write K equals -0.22 nm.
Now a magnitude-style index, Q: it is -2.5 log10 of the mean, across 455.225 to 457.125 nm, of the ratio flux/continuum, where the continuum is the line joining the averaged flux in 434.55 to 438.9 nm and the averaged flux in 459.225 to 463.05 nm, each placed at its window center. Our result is 0.047 mag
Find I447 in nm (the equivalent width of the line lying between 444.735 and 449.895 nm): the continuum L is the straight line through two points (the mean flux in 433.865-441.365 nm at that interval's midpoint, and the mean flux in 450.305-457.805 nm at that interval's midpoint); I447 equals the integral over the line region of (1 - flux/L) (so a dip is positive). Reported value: -0.29 nm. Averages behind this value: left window 10.1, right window 13.6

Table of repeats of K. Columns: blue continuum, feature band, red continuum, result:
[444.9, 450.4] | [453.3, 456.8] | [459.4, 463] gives 0.24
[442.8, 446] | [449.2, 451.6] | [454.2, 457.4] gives -0.31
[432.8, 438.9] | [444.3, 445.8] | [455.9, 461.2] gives 0.04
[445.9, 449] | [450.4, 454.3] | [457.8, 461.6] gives 0.06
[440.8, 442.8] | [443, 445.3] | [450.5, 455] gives -0.17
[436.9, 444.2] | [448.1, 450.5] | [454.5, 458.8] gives -0.35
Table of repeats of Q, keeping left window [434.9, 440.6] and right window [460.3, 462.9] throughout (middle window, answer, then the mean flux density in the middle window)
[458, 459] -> 0.08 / 13.6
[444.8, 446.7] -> 0.08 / 11.1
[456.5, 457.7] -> 0.03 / 14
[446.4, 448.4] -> -0.11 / 13.7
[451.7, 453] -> -0.04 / 13.8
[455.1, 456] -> 0.05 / 13.3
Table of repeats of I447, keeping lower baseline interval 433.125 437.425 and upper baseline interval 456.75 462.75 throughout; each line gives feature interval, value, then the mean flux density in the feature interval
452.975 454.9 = 0.16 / 12.6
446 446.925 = 0.07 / 11.5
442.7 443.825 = 0.10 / 10.9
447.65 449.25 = -0.16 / 14.1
